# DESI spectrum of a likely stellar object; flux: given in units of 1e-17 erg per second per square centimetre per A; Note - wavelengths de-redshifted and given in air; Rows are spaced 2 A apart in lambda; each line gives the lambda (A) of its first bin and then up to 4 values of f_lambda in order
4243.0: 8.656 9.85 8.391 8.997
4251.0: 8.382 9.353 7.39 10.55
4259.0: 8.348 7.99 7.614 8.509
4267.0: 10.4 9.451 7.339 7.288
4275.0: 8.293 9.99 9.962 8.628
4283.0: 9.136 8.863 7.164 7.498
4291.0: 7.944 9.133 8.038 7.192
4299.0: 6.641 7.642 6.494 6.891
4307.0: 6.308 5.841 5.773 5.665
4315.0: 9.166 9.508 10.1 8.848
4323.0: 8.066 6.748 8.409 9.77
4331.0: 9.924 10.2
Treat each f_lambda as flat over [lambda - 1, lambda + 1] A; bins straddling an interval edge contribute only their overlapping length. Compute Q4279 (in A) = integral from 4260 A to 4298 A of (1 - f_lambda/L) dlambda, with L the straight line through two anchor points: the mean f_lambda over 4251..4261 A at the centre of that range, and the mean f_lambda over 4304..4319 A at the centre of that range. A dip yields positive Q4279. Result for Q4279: -1.5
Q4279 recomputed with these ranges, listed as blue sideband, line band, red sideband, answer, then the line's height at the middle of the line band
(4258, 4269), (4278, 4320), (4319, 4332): 4.4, 8.7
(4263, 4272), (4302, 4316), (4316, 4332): 3.6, 8.88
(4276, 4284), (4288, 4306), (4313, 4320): 3.4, 9.24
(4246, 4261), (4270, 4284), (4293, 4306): -1.2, 8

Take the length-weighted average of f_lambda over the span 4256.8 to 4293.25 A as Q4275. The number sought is 8.58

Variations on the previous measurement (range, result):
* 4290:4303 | 7.67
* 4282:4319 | 7.56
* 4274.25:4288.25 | 8.85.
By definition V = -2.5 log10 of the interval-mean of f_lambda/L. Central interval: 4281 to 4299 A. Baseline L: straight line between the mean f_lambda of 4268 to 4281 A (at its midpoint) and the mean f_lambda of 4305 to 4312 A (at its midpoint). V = -0.076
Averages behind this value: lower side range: 8.71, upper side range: 6.1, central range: 8.07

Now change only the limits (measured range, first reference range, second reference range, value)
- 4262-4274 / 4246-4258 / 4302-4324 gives 0.01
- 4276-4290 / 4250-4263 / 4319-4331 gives -0.02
